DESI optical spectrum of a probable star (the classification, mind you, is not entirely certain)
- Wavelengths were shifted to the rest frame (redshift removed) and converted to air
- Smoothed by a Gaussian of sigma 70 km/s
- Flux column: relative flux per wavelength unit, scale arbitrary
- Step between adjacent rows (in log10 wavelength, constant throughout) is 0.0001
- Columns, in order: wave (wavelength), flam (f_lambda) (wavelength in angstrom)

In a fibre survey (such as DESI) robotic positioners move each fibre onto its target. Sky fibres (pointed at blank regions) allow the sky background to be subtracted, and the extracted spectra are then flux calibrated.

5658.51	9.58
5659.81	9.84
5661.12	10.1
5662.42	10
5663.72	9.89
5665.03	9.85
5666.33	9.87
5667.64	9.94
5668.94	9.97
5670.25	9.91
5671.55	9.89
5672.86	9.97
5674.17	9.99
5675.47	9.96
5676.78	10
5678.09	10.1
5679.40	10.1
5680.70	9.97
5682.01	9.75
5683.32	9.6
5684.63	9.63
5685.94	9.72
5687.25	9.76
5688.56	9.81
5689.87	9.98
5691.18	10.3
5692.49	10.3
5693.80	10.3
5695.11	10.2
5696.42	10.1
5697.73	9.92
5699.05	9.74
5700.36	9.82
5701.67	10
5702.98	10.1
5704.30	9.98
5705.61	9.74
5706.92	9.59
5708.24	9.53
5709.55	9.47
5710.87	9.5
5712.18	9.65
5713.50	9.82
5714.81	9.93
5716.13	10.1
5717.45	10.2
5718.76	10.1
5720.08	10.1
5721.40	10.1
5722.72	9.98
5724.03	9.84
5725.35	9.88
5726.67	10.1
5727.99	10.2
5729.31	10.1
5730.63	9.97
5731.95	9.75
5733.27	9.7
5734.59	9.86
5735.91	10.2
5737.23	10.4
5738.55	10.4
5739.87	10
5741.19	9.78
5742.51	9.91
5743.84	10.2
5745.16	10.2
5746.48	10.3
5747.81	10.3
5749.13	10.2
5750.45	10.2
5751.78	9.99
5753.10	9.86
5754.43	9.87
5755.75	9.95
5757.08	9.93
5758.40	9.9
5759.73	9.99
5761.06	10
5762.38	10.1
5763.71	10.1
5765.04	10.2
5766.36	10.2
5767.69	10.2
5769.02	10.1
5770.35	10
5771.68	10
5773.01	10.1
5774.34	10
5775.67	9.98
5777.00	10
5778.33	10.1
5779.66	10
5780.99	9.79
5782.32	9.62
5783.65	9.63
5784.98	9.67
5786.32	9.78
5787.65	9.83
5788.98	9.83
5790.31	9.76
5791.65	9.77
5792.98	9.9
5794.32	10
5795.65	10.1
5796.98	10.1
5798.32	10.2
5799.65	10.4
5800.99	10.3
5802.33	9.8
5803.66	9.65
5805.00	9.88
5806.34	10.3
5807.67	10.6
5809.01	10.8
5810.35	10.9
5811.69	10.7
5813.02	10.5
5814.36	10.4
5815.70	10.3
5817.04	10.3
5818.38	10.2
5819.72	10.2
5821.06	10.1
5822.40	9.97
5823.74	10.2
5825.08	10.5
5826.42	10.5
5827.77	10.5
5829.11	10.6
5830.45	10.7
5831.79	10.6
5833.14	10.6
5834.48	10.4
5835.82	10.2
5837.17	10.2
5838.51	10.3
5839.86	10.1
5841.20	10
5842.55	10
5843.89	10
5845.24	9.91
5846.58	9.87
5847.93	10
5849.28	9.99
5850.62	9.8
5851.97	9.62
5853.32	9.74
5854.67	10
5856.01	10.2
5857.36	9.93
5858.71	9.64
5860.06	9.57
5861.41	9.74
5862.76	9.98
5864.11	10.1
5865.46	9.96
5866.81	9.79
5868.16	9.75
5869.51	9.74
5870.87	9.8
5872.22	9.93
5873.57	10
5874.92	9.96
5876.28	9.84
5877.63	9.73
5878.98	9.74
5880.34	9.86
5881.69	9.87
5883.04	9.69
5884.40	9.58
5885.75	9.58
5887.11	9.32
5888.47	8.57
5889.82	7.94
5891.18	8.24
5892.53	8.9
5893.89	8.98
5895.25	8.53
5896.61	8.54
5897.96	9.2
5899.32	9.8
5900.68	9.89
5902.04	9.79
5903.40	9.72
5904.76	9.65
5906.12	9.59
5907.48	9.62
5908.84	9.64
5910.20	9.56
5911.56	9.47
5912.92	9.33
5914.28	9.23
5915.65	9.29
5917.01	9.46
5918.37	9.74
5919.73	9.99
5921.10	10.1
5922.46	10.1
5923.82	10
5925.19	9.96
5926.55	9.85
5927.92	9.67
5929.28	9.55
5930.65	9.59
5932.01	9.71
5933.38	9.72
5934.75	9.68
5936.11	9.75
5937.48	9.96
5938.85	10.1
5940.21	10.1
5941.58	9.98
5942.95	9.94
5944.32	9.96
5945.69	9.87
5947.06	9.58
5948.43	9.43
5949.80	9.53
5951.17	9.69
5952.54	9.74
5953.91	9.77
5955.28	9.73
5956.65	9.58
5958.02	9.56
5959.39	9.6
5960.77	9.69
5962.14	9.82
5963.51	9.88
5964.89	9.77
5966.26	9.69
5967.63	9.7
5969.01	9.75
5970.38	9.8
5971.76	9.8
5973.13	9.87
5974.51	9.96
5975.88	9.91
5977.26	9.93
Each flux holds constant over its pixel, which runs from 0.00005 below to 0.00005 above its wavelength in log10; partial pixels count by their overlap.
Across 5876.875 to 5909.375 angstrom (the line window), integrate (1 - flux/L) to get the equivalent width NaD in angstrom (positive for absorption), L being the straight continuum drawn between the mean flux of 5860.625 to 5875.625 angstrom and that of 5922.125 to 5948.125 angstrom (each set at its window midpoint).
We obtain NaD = 1.8 angstrom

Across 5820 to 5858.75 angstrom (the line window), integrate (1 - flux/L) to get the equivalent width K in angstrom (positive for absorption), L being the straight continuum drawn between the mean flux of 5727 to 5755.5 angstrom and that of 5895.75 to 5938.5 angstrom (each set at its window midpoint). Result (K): -1.3 angstrom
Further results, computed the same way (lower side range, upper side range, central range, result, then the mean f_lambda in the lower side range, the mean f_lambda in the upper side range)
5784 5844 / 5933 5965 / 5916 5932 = 0.1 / 10.2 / 9.77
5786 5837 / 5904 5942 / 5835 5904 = 2.1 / 10.3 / 9.73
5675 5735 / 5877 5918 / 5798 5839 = -3.3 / 9.92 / 9.35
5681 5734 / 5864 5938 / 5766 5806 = -0.8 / 9.91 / 9.57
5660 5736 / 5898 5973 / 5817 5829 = -0.6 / 9.93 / 9.73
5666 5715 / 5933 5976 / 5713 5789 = -1.1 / 9.89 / 9.78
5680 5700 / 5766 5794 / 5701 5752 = -0.3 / 9.94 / 9.91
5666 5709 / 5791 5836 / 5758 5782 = 0.3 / 9.92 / 10.3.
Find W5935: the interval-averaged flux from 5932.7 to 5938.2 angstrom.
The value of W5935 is 9.77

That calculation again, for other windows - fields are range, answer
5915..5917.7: 9.39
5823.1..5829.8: 10.5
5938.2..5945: 10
